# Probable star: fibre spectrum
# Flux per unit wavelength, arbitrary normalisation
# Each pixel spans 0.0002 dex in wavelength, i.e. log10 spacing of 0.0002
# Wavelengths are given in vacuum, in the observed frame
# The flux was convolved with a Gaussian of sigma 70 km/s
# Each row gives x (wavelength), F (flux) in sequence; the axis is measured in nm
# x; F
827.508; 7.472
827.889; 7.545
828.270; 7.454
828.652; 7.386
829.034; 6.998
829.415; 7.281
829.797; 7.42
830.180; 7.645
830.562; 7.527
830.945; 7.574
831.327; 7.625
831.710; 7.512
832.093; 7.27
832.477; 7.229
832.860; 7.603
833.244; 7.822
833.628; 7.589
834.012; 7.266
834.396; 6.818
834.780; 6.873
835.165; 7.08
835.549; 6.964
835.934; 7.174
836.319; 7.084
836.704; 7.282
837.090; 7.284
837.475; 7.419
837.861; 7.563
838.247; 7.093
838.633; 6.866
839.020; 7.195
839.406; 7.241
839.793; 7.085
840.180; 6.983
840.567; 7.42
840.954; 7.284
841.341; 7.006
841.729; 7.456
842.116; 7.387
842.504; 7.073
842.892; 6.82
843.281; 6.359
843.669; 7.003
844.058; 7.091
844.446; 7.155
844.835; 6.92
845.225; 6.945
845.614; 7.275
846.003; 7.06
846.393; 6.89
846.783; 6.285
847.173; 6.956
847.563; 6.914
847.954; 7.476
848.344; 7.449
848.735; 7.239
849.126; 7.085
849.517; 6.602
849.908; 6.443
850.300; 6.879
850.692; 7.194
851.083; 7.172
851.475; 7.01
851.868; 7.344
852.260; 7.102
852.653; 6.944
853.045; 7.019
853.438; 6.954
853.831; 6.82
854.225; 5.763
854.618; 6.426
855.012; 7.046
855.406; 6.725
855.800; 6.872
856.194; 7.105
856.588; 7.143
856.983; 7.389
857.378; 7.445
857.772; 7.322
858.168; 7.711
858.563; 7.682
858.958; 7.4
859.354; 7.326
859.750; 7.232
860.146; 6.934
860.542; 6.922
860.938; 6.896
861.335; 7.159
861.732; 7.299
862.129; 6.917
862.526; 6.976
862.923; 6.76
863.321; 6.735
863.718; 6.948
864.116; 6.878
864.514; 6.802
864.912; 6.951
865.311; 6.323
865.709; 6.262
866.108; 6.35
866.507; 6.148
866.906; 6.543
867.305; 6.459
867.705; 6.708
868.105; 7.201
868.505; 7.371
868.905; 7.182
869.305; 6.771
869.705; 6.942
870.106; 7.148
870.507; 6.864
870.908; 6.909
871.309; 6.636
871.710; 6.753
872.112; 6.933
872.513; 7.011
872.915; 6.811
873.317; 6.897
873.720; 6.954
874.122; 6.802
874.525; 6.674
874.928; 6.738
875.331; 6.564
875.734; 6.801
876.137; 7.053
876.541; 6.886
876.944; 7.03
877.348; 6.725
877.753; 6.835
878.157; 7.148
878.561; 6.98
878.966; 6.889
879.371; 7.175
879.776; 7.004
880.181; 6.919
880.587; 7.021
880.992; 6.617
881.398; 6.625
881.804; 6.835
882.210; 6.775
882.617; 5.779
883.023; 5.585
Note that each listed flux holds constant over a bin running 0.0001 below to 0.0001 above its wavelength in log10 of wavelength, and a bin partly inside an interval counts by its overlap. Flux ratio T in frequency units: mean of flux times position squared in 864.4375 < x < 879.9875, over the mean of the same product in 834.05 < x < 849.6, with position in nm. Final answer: 1.03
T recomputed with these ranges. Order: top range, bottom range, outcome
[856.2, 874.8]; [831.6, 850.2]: 1.03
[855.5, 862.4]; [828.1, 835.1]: 1.04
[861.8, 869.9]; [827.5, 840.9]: 1.00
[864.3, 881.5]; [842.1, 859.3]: 1.02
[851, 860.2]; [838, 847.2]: 1.04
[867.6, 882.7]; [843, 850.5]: 1.06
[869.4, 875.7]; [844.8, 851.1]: 1.04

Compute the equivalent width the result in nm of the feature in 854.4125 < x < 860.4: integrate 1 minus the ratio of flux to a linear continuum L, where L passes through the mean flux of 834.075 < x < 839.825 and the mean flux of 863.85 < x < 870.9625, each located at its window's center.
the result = -0.254 nm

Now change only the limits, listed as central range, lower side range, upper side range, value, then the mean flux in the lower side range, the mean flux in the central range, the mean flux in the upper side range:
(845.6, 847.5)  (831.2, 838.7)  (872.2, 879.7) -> 0.082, 7.27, 6.86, 6.89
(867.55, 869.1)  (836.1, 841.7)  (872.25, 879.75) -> -0.038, 7.21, 7.13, 6.89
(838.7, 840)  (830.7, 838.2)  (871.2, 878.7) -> 0.021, 7.31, 7.14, 6.86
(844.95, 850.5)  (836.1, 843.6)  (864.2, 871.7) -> 0.060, 7.15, 6.96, 6.76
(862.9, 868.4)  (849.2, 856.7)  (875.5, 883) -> 0.148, 6.87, 6.66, 6.81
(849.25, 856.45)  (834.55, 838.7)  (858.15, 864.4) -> 0.255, 7.16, 6.86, 7.09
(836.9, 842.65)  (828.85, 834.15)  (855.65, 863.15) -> 0.118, 7.46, 7.23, 7.18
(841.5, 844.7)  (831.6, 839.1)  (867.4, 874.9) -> 0.059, 7.25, 7.04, 6.91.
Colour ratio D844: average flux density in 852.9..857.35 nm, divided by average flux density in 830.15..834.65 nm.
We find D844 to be 0.92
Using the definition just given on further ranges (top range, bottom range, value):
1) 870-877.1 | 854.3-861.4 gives 0.96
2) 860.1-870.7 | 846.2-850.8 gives 0.98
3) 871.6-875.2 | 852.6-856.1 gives 1.02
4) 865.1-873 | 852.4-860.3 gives 0.96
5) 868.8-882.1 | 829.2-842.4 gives 0.94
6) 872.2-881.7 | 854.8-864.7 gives 0.97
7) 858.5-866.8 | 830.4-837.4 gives 0.94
